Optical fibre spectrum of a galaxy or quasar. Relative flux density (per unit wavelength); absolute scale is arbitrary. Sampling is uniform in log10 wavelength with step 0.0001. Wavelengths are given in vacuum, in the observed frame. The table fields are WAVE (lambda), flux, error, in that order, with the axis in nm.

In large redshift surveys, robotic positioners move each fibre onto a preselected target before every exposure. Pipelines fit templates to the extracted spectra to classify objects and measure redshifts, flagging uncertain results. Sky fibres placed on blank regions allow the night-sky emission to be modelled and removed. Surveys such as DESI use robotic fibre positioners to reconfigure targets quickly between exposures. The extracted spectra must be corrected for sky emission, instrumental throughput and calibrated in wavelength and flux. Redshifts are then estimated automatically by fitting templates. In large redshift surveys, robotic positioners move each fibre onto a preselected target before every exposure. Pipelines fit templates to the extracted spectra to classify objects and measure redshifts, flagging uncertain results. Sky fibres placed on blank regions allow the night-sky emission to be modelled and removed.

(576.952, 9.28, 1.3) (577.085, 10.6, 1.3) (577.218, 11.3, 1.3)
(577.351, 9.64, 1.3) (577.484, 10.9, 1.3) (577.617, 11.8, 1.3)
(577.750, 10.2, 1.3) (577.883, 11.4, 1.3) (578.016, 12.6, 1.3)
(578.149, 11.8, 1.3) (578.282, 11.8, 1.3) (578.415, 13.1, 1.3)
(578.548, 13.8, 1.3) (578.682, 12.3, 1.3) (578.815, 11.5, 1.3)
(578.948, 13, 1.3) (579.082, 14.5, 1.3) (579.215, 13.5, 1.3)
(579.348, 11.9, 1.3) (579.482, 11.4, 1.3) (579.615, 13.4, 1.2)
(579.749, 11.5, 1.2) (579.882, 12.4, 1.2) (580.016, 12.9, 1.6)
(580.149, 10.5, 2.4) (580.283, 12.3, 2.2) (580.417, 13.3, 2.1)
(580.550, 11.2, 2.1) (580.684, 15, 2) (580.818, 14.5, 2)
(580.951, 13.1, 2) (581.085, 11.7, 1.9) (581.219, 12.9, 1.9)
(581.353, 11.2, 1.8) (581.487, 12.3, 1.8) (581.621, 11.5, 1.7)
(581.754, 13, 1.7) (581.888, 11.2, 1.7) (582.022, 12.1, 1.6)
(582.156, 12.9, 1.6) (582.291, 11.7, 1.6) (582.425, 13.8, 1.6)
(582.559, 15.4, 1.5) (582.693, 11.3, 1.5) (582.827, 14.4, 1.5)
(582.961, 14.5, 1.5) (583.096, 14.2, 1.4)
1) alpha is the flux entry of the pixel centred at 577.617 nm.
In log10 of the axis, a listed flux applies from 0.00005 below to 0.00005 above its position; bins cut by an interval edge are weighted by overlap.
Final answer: 11.8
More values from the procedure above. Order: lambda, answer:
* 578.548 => 13.8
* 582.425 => 13.8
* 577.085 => 10.6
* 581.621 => 11.5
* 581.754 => 13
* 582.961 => 14.5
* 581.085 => 11.7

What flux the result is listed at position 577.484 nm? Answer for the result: 10.9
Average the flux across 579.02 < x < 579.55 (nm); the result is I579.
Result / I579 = 12.8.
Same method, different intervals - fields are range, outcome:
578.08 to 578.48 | 12.2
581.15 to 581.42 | 12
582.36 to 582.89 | 13.7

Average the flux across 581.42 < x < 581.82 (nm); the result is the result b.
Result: 12.3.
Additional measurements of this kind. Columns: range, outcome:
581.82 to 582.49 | 12.3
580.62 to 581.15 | 13.6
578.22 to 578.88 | 12.5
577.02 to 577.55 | 10.6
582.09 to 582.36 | 12.3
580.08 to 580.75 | 12.5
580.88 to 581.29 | 12.6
